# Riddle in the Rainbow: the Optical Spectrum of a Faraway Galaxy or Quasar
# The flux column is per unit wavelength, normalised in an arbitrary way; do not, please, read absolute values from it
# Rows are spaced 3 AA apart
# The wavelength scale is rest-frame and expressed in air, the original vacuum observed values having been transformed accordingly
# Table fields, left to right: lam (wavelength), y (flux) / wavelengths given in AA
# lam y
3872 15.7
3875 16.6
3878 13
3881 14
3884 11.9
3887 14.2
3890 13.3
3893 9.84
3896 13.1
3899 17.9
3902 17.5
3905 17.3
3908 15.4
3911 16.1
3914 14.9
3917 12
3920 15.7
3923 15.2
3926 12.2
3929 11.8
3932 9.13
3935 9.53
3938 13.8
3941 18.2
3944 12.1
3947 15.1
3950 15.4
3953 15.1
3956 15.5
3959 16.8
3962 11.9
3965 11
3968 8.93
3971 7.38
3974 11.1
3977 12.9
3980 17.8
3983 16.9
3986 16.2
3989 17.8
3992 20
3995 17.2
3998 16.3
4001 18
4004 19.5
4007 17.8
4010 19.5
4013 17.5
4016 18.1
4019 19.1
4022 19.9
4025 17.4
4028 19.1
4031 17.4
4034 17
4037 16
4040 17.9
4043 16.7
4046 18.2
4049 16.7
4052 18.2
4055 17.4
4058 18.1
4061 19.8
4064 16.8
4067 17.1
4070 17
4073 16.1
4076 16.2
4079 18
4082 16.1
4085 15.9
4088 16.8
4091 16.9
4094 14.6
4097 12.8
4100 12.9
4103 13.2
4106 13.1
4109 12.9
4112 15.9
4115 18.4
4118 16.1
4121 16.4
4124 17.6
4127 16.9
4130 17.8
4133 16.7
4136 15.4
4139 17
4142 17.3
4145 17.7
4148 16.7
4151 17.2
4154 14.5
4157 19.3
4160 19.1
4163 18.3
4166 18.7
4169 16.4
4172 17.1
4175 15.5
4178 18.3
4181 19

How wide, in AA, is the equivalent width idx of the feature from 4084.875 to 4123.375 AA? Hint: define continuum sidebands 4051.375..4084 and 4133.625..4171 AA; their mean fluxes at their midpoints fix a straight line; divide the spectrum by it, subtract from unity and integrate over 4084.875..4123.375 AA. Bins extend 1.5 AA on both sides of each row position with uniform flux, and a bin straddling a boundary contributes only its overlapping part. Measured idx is 4.9 AA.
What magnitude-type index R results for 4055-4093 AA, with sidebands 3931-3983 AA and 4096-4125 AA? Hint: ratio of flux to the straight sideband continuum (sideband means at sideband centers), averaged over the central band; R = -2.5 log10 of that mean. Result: -0.18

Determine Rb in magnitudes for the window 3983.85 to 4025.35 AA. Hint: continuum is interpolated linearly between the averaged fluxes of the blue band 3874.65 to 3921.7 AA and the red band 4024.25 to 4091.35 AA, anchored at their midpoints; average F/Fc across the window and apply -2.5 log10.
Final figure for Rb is -0.11 mag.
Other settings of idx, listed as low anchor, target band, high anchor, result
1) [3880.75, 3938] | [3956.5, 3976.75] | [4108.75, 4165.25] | 4.23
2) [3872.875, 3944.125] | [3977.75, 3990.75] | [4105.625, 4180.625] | -1.78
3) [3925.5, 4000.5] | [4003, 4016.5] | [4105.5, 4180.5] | -3.34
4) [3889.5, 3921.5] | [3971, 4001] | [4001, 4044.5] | 2.11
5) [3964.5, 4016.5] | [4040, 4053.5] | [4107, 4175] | -1.06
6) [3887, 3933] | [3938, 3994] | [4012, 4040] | 5.35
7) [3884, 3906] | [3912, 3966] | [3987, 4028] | 7.76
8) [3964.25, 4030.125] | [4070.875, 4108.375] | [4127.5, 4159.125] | 3.54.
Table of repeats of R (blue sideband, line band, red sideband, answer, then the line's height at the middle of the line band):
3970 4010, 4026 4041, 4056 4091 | -0.05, 16.7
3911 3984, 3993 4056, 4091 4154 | -0.23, 14.5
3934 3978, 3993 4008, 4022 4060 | -0.16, 15.4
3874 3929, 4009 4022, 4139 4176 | -0.19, 15.7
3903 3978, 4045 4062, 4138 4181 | -0.16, 15.5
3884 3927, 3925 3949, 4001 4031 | 0.22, 15.7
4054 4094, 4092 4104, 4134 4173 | 0.25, 17.1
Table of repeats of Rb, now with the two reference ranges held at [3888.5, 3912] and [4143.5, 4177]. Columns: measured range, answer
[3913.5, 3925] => 0.07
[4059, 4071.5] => -0.08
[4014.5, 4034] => -0.14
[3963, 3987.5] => 0.23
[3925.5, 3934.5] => 0.38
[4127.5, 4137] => 0.02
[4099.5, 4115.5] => 0.18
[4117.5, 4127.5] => 0.01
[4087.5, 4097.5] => 0.09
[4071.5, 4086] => 0.01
